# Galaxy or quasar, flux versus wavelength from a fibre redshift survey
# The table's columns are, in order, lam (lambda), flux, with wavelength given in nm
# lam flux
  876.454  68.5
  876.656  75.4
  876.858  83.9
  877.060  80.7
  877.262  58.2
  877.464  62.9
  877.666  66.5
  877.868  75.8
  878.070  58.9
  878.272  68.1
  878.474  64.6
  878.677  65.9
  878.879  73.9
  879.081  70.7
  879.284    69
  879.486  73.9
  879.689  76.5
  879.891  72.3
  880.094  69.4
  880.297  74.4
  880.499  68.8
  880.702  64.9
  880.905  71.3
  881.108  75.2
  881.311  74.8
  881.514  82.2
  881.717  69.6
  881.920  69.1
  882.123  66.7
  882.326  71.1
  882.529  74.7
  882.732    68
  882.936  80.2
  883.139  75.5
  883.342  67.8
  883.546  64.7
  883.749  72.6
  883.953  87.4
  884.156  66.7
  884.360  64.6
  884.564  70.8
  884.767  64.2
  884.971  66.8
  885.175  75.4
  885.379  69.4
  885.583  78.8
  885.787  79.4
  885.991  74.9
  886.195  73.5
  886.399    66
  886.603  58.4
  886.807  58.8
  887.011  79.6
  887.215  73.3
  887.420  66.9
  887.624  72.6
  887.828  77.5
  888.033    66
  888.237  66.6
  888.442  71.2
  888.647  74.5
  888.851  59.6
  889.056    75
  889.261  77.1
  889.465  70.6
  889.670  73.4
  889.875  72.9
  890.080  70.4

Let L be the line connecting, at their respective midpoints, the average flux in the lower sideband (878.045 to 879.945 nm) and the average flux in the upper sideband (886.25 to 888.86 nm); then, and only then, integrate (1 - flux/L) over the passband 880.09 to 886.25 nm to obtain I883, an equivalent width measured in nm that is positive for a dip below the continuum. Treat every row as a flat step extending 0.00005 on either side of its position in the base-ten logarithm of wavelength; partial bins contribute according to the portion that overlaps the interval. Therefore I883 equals -0.24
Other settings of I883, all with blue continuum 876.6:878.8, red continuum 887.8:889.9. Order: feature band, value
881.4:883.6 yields -0.06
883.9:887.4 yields -0.01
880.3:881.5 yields -0.04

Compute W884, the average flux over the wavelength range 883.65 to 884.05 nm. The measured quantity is 79.9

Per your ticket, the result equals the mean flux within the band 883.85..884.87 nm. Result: 70.7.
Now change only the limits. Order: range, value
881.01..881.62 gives 77.3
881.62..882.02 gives 69.4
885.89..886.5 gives 71.5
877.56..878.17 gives 67.1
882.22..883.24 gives 73.9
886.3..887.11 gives 65.7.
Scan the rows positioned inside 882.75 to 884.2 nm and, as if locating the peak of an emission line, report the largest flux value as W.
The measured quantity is 87.4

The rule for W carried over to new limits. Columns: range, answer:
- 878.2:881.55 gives 82.2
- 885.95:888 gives 79.6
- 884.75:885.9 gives 79.4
